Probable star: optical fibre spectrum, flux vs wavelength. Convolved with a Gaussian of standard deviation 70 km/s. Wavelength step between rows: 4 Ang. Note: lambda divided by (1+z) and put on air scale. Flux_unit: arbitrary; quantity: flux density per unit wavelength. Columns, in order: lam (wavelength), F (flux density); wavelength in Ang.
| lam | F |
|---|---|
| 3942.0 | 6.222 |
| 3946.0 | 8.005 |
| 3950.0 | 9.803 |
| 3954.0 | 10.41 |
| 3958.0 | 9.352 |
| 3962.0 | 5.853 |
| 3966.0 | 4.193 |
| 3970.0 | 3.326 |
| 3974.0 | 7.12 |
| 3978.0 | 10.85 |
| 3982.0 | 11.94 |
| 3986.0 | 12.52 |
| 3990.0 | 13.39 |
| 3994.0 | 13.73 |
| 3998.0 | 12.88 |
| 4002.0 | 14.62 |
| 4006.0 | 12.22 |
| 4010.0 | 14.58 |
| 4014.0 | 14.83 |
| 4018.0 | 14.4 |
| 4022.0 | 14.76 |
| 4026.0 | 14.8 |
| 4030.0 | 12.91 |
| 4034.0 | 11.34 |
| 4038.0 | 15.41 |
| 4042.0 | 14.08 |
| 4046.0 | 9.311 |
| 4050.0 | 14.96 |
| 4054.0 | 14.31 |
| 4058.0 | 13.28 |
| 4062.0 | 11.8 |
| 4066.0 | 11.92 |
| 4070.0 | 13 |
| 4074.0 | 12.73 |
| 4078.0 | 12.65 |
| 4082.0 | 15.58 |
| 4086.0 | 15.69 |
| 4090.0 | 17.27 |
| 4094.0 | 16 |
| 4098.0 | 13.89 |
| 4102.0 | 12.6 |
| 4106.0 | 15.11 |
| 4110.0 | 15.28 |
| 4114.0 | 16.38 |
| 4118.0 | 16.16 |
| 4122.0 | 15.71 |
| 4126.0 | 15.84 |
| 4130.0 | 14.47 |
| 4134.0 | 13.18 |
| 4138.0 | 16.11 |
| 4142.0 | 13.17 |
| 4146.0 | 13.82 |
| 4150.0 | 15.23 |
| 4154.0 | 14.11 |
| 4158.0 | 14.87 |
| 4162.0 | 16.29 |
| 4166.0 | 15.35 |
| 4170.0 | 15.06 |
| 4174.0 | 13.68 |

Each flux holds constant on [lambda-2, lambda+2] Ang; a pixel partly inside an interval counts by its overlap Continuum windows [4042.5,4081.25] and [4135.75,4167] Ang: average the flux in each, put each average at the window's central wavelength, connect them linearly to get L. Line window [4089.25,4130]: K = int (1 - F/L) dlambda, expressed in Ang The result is -4.2 Ang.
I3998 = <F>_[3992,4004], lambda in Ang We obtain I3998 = 13.7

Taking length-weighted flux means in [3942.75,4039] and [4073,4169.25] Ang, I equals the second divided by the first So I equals 1.3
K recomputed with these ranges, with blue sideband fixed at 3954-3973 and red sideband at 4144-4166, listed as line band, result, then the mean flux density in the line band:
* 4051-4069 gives -4.0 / 13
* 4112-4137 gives -3.4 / 15.3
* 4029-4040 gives -4.4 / 13.2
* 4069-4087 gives -3.8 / 13.9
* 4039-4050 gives -3.0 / 12.6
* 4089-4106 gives -3.5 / 14.8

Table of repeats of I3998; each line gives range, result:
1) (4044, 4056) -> 12.9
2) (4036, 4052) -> 13.4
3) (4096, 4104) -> 13.2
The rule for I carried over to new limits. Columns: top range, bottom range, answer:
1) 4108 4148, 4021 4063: 1.12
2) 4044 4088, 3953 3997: 1.41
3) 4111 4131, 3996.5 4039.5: 1.13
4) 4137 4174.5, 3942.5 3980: 1.94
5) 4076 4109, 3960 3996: 1.61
